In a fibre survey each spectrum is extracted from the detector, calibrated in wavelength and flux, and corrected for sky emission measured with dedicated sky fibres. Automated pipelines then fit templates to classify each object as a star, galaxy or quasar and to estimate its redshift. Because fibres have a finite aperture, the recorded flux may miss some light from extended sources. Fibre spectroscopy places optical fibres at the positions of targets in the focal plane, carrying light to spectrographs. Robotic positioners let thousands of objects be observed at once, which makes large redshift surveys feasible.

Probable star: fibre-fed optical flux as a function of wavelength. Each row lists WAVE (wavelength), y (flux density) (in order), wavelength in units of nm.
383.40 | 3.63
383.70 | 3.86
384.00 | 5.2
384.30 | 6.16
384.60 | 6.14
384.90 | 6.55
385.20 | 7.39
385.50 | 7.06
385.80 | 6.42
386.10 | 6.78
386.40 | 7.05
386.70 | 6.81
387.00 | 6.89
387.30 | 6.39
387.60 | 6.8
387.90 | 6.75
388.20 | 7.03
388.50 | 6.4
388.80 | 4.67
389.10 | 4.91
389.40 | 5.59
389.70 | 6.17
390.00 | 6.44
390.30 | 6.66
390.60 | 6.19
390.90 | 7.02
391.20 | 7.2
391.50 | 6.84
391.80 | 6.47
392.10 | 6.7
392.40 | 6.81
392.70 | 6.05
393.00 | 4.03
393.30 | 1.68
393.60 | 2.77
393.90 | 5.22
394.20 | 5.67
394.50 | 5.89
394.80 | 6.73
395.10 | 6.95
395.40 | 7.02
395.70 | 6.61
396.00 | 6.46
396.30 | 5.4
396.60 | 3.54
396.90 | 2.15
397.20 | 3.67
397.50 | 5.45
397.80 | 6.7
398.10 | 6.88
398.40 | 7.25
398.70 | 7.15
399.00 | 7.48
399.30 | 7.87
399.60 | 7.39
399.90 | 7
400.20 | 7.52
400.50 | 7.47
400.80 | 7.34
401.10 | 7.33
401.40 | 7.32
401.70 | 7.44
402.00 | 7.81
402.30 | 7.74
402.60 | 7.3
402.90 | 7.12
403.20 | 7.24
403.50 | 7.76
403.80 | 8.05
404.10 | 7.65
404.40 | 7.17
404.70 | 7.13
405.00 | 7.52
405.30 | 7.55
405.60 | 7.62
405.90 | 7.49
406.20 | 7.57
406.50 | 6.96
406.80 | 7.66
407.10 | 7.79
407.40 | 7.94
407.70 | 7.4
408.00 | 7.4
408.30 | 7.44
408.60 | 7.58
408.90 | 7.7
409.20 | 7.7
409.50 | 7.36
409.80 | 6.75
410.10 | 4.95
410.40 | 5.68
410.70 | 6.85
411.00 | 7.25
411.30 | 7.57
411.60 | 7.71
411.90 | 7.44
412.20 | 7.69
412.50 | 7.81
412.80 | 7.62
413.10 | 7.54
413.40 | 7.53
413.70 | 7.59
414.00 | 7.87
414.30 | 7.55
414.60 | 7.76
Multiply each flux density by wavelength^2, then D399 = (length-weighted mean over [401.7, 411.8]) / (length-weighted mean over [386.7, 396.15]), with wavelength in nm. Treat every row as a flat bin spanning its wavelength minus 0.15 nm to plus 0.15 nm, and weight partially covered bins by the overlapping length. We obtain 1.31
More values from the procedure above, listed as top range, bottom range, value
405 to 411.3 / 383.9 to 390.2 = 1.26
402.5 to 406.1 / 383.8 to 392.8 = 1.26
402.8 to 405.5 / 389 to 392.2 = 1.25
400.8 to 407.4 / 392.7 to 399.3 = 1.41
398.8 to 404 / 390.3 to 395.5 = 1.34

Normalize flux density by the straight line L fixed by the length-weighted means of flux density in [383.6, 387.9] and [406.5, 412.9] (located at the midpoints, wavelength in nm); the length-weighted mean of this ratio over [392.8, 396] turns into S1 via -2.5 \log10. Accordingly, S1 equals 0.26 mag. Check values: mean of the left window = 6.43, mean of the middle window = 5.33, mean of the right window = 7.29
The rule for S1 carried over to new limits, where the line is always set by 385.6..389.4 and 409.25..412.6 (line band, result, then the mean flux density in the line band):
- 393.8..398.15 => 0.180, 5.6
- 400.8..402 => -0.101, 7.42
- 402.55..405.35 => -0.095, 7.45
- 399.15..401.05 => -0.108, 7.43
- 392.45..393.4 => 0.443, 4.34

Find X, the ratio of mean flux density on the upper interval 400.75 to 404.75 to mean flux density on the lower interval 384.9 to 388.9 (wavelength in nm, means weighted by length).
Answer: 1.12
